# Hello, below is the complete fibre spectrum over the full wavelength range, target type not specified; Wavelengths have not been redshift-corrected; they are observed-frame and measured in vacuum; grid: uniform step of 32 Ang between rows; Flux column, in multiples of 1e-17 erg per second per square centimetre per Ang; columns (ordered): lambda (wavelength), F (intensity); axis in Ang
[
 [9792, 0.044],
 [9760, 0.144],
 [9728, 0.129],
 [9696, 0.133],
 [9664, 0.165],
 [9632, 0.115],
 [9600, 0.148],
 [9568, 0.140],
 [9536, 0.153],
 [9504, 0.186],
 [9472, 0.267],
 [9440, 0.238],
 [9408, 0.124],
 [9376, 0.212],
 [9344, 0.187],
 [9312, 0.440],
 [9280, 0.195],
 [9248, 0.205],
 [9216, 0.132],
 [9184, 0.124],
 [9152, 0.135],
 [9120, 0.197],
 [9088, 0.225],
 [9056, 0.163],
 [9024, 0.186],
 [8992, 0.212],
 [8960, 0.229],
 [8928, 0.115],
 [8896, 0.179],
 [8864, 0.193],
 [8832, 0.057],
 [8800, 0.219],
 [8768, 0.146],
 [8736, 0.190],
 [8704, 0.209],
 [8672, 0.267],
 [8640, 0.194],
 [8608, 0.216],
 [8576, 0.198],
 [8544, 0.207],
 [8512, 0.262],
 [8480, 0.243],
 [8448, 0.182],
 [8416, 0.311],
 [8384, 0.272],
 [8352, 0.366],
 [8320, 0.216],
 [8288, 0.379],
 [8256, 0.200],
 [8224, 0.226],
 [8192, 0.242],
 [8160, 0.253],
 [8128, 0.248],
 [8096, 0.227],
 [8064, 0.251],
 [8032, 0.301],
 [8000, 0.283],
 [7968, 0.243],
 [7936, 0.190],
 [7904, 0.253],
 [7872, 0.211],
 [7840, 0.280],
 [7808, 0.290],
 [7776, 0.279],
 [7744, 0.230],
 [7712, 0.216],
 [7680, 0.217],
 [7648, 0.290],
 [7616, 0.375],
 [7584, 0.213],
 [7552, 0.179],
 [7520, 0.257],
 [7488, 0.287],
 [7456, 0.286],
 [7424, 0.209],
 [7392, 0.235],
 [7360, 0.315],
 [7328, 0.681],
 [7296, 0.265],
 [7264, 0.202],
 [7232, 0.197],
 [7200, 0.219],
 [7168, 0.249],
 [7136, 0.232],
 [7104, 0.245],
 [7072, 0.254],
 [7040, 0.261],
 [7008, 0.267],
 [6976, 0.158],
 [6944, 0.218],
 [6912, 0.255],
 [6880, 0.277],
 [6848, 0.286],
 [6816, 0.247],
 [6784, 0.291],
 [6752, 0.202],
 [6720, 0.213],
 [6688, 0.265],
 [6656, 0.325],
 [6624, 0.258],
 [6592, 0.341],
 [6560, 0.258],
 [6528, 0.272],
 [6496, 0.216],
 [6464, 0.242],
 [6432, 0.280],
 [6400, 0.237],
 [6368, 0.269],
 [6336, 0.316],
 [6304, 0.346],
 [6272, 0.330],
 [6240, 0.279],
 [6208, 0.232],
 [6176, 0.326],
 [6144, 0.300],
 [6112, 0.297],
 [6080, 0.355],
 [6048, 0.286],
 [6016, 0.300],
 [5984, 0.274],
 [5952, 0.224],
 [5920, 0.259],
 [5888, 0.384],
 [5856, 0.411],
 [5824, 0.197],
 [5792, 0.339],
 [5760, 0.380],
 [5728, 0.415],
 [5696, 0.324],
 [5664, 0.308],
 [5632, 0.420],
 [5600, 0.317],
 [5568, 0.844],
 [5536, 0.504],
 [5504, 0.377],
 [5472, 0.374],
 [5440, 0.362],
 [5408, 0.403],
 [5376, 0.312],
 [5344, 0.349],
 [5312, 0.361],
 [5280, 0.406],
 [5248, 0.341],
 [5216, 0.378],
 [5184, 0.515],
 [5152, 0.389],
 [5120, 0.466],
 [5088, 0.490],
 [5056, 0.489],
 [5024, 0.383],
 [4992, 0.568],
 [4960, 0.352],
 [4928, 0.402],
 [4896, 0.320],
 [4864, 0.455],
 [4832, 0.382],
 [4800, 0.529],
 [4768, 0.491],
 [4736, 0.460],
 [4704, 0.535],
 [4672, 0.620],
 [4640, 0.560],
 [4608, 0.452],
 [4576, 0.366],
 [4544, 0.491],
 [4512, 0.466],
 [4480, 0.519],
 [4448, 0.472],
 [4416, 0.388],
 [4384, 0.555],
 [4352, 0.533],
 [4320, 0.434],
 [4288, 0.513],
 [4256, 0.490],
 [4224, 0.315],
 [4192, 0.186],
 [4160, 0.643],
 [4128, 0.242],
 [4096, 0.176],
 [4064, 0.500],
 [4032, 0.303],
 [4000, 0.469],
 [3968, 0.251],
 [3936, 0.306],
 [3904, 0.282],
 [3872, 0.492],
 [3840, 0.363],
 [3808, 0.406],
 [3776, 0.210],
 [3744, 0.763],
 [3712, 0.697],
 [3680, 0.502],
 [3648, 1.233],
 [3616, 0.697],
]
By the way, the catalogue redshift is 0.11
